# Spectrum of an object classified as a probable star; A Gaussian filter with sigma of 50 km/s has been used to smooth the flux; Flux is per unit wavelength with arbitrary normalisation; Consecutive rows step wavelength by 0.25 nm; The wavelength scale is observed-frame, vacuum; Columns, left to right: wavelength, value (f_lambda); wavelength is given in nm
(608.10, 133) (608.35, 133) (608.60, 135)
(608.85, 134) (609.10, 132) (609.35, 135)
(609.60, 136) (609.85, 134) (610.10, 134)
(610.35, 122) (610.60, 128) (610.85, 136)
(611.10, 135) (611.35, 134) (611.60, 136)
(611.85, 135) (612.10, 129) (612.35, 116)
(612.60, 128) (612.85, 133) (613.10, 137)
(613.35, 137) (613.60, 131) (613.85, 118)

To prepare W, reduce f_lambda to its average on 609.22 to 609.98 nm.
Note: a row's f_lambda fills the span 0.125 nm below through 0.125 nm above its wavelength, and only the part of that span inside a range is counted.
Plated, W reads 135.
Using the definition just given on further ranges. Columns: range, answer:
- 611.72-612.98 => 128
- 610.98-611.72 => 135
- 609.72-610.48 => 130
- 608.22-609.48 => 134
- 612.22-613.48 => 130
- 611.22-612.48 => 130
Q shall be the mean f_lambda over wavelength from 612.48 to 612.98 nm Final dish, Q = 131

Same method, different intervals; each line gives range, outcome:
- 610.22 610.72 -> 125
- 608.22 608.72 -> 134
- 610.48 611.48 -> 133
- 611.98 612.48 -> 122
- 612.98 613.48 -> 137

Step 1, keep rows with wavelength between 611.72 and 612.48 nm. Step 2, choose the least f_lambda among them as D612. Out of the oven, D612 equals 116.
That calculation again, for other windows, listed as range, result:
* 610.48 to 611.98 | 128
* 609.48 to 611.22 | 122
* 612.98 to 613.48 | 137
